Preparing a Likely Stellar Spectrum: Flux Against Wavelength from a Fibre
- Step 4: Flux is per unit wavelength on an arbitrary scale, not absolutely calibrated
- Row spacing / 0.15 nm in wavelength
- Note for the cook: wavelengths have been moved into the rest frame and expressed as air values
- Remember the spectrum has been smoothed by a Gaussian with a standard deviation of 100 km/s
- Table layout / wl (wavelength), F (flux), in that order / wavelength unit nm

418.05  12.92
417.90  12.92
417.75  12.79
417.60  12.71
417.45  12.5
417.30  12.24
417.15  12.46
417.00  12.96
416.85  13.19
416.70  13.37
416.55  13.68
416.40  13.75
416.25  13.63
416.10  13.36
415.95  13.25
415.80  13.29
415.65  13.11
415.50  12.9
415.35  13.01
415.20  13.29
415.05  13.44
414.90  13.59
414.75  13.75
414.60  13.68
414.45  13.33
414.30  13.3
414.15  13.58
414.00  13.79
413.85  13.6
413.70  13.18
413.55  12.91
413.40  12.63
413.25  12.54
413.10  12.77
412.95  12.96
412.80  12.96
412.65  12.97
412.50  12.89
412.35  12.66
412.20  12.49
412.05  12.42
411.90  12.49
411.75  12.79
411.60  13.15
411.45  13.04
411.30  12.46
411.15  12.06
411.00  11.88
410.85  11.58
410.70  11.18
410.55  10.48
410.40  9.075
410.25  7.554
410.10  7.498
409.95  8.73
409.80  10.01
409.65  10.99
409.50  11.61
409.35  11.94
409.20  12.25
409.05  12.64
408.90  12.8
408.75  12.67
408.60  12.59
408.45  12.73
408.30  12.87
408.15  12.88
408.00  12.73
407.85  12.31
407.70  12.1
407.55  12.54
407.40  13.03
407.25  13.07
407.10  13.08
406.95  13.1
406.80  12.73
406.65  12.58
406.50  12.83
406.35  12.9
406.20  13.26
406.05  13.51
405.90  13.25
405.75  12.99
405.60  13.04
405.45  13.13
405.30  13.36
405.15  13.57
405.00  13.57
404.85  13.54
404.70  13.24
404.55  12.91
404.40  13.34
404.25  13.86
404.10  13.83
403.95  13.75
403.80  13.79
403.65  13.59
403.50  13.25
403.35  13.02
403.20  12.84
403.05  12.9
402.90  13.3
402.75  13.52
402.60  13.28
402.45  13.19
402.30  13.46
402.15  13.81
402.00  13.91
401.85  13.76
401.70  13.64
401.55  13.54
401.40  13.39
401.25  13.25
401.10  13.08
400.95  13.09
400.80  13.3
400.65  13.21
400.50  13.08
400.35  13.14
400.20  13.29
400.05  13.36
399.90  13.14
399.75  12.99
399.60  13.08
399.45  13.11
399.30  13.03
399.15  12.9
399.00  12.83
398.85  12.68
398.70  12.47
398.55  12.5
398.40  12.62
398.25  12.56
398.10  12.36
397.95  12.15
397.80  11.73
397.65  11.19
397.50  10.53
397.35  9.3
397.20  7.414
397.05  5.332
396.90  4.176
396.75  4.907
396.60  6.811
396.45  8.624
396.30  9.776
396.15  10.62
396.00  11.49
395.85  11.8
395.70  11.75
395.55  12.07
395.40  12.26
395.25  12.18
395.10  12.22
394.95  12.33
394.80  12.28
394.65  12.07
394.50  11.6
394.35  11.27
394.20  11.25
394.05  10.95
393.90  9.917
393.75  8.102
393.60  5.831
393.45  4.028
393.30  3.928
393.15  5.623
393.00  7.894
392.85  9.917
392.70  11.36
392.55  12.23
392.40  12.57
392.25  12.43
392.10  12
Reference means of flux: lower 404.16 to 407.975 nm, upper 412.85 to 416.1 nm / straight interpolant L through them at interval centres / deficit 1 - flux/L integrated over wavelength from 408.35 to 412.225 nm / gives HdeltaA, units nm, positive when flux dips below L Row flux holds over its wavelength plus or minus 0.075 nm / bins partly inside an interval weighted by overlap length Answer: 0.49 nm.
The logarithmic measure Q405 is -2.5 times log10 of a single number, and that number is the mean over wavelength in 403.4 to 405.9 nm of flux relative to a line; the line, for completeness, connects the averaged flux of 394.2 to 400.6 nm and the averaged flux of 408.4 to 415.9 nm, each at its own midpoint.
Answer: -0.14 mag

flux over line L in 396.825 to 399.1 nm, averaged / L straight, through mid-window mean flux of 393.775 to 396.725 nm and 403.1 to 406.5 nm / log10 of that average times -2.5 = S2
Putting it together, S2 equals 0.10 mag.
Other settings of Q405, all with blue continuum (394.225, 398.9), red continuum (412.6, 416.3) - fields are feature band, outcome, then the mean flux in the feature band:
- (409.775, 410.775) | 0.35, 9.18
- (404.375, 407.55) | -0.10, 13.1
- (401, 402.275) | -0.19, 13.5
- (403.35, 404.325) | -0.16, 13.6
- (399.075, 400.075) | -0.18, 13.1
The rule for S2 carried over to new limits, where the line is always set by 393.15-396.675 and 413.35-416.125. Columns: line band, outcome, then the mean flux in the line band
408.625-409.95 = 0.06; 11.7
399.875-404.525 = -0.19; 13.4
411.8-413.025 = 0.02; 12.7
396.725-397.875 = 0.26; 8.21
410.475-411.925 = 0.06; 12.1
